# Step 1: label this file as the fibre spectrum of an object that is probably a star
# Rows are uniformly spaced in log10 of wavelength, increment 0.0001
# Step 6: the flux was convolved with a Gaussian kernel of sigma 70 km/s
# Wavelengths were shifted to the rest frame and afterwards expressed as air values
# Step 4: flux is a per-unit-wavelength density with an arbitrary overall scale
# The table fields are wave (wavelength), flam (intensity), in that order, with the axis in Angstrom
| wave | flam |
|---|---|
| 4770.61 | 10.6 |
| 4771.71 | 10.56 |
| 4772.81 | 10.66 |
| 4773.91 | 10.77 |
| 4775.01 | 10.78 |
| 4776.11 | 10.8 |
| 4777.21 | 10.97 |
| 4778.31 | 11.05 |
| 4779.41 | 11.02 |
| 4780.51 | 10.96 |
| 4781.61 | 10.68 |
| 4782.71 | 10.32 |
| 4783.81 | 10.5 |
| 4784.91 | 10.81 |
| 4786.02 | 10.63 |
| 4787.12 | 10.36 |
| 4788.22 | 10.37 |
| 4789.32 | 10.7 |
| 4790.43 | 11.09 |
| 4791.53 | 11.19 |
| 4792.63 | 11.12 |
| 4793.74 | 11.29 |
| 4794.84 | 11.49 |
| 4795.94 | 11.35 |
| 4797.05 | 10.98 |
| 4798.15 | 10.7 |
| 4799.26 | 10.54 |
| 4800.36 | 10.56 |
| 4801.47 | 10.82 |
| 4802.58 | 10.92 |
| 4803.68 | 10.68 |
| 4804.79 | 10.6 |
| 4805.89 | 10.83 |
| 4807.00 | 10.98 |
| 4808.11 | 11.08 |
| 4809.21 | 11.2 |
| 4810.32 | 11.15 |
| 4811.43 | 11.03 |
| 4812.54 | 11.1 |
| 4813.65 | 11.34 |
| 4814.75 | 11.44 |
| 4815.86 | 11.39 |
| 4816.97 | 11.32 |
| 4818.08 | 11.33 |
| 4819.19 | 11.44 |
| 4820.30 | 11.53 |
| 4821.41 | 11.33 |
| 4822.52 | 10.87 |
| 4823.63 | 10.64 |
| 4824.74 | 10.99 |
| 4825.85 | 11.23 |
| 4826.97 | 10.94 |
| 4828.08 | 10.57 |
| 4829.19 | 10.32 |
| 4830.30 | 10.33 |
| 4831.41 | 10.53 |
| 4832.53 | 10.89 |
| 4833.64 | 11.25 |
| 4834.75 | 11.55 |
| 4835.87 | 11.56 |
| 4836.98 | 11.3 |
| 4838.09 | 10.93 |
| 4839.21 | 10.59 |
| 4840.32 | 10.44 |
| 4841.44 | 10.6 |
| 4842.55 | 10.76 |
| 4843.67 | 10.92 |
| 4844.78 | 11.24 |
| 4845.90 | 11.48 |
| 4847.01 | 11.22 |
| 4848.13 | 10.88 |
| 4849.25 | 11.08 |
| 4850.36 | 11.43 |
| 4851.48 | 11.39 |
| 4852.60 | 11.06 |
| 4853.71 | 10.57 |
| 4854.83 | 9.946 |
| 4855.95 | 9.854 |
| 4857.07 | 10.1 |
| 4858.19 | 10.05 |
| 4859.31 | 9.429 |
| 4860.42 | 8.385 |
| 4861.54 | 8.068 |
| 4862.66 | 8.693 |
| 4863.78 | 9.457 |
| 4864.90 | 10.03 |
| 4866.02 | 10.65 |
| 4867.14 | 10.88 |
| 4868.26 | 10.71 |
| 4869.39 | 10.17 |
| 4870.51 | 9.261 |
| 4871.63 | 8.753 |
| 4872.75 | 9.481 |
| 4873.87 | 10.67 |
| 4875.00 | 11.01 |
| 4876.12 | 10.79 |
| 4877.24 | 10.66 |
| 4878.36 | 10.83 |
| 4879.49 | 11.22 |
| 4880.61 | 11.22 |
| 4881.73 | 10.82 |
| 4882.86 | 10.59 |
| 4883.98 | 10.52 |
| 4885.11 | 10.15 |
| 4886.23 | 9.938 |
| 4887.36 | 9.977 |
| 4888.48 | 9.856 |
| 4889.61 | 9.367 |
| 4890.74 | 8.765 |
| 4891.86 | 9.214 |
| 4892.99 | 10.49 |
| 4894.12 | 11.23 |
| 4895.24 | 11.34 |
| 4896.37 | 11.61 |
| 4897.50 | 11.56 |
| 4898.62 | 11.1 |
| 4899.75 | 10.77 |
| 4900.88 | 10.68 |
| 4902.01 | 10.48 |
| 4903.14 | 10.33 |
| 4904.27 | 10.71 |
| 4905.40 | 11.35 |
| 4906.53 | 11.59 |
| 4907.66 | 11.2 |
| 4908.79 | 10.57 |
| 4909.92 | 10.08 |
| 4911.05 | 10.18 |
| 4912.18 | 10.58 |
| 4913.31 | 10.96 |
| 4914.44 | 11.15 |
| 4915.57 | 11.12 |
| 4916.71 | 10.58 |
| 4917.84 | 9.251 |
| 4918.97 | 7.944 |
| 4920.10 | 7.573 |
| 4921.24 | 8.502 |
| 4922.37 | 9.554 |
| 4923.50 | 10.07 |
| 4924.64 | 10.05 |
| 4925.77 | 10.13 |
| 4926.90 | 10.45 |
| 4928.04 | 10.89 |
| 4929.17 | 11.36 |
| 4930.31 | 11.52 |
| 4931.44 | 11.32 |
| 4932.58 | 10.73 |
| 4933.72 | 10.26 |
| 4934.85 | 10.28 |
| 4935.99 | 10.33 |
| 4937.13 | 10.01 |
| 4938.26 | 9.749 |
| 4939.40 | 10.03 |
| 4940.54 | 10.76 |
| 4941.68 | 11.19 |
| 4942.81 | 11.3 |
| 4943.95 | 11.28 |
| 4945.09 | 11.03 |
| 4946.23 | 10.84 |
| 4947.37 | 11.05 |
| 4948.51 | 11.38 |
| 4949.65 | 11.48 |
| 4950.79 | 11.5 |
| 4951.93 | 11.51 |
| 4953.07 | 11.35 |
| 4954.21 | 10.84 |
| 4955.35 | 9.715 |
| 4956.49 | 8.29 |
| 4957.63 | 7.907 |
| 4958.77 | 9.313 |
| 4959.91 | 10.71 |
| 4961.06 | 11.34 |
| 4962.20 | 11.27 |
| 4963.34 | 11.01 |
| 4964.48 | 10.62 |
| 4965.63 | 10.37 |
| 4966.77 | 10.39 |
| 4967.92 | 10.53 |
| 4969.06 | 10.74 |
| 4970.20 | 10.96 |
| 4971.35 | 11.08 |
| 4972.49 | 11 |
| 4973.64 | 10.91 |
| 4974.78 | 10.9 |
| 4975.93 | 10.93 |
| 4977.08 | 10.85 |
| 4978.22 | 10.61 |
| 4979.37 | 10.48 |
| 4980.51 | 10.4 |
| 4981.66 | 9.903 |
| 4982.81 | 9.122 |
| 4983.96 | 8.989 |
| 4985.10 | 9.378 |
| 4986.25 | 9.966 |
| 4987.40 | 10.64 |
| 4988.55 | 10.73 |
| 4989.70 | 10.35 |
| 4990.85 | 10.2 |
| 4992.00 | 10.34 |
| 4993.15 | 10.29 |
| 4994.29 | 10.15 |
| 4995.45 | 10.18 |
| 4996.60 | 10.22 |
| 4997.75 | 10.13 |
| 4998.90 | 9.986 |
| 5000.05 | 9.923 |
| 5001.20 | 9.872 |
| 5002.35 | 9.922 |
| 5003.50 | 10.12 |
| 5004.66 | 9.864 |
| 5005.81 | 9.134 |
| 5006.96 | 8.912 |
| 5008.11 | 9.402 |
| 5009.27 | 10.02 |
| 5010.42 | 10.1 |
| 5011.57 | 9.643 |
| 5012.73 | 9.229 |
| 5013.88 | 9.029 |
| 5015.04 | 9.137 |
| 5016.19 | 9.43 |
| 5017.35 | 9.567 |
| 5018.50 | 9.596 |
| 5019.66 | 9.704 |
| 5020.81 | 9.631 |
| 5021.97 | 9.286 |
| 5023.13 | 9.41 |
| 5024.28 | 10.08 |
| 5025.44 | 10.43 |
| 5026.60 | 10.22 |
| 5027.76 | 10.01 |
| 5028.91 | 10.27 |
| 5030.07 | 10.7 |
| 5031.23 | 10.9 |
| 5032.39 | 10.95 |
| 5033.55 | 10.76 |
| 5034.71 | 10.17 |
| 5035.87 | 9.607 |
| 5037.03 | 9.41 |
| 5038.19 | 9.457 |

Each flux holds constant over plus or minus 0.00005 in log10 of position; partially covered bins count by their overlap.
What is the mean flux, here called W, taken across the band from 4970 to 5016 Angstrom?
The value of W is 10.1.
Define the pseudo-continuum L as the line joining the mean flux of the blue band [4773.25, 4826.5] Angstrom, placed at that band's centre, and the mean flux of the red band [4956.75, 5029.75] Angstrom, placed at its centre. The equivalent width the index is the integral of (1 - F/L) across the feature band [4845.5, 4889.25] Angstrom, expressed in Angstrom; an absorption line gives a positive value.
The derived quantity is 1.5 Angstrom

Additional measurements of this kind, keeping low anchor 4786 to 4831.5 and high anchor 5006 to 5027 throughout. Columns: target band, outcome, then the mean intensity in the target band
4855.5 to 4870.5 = 1.27 Angstrom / 9.71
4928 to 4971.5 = -2.75 Angstrom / 10.7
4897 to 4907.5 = -0.62 Angstrom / 11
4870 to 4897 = 0.37 Angstrom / 10.3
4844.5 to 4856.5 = -0.25 Angstrom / 10.9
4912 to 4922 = 0.54 Angstrom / 9.7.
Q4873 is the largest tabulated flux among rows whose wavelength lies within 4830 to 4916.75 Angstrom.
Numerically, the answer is 11.61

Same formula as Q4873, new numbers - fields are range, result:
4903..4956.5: 11.59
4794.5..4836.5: 11.56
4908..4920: 11.15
